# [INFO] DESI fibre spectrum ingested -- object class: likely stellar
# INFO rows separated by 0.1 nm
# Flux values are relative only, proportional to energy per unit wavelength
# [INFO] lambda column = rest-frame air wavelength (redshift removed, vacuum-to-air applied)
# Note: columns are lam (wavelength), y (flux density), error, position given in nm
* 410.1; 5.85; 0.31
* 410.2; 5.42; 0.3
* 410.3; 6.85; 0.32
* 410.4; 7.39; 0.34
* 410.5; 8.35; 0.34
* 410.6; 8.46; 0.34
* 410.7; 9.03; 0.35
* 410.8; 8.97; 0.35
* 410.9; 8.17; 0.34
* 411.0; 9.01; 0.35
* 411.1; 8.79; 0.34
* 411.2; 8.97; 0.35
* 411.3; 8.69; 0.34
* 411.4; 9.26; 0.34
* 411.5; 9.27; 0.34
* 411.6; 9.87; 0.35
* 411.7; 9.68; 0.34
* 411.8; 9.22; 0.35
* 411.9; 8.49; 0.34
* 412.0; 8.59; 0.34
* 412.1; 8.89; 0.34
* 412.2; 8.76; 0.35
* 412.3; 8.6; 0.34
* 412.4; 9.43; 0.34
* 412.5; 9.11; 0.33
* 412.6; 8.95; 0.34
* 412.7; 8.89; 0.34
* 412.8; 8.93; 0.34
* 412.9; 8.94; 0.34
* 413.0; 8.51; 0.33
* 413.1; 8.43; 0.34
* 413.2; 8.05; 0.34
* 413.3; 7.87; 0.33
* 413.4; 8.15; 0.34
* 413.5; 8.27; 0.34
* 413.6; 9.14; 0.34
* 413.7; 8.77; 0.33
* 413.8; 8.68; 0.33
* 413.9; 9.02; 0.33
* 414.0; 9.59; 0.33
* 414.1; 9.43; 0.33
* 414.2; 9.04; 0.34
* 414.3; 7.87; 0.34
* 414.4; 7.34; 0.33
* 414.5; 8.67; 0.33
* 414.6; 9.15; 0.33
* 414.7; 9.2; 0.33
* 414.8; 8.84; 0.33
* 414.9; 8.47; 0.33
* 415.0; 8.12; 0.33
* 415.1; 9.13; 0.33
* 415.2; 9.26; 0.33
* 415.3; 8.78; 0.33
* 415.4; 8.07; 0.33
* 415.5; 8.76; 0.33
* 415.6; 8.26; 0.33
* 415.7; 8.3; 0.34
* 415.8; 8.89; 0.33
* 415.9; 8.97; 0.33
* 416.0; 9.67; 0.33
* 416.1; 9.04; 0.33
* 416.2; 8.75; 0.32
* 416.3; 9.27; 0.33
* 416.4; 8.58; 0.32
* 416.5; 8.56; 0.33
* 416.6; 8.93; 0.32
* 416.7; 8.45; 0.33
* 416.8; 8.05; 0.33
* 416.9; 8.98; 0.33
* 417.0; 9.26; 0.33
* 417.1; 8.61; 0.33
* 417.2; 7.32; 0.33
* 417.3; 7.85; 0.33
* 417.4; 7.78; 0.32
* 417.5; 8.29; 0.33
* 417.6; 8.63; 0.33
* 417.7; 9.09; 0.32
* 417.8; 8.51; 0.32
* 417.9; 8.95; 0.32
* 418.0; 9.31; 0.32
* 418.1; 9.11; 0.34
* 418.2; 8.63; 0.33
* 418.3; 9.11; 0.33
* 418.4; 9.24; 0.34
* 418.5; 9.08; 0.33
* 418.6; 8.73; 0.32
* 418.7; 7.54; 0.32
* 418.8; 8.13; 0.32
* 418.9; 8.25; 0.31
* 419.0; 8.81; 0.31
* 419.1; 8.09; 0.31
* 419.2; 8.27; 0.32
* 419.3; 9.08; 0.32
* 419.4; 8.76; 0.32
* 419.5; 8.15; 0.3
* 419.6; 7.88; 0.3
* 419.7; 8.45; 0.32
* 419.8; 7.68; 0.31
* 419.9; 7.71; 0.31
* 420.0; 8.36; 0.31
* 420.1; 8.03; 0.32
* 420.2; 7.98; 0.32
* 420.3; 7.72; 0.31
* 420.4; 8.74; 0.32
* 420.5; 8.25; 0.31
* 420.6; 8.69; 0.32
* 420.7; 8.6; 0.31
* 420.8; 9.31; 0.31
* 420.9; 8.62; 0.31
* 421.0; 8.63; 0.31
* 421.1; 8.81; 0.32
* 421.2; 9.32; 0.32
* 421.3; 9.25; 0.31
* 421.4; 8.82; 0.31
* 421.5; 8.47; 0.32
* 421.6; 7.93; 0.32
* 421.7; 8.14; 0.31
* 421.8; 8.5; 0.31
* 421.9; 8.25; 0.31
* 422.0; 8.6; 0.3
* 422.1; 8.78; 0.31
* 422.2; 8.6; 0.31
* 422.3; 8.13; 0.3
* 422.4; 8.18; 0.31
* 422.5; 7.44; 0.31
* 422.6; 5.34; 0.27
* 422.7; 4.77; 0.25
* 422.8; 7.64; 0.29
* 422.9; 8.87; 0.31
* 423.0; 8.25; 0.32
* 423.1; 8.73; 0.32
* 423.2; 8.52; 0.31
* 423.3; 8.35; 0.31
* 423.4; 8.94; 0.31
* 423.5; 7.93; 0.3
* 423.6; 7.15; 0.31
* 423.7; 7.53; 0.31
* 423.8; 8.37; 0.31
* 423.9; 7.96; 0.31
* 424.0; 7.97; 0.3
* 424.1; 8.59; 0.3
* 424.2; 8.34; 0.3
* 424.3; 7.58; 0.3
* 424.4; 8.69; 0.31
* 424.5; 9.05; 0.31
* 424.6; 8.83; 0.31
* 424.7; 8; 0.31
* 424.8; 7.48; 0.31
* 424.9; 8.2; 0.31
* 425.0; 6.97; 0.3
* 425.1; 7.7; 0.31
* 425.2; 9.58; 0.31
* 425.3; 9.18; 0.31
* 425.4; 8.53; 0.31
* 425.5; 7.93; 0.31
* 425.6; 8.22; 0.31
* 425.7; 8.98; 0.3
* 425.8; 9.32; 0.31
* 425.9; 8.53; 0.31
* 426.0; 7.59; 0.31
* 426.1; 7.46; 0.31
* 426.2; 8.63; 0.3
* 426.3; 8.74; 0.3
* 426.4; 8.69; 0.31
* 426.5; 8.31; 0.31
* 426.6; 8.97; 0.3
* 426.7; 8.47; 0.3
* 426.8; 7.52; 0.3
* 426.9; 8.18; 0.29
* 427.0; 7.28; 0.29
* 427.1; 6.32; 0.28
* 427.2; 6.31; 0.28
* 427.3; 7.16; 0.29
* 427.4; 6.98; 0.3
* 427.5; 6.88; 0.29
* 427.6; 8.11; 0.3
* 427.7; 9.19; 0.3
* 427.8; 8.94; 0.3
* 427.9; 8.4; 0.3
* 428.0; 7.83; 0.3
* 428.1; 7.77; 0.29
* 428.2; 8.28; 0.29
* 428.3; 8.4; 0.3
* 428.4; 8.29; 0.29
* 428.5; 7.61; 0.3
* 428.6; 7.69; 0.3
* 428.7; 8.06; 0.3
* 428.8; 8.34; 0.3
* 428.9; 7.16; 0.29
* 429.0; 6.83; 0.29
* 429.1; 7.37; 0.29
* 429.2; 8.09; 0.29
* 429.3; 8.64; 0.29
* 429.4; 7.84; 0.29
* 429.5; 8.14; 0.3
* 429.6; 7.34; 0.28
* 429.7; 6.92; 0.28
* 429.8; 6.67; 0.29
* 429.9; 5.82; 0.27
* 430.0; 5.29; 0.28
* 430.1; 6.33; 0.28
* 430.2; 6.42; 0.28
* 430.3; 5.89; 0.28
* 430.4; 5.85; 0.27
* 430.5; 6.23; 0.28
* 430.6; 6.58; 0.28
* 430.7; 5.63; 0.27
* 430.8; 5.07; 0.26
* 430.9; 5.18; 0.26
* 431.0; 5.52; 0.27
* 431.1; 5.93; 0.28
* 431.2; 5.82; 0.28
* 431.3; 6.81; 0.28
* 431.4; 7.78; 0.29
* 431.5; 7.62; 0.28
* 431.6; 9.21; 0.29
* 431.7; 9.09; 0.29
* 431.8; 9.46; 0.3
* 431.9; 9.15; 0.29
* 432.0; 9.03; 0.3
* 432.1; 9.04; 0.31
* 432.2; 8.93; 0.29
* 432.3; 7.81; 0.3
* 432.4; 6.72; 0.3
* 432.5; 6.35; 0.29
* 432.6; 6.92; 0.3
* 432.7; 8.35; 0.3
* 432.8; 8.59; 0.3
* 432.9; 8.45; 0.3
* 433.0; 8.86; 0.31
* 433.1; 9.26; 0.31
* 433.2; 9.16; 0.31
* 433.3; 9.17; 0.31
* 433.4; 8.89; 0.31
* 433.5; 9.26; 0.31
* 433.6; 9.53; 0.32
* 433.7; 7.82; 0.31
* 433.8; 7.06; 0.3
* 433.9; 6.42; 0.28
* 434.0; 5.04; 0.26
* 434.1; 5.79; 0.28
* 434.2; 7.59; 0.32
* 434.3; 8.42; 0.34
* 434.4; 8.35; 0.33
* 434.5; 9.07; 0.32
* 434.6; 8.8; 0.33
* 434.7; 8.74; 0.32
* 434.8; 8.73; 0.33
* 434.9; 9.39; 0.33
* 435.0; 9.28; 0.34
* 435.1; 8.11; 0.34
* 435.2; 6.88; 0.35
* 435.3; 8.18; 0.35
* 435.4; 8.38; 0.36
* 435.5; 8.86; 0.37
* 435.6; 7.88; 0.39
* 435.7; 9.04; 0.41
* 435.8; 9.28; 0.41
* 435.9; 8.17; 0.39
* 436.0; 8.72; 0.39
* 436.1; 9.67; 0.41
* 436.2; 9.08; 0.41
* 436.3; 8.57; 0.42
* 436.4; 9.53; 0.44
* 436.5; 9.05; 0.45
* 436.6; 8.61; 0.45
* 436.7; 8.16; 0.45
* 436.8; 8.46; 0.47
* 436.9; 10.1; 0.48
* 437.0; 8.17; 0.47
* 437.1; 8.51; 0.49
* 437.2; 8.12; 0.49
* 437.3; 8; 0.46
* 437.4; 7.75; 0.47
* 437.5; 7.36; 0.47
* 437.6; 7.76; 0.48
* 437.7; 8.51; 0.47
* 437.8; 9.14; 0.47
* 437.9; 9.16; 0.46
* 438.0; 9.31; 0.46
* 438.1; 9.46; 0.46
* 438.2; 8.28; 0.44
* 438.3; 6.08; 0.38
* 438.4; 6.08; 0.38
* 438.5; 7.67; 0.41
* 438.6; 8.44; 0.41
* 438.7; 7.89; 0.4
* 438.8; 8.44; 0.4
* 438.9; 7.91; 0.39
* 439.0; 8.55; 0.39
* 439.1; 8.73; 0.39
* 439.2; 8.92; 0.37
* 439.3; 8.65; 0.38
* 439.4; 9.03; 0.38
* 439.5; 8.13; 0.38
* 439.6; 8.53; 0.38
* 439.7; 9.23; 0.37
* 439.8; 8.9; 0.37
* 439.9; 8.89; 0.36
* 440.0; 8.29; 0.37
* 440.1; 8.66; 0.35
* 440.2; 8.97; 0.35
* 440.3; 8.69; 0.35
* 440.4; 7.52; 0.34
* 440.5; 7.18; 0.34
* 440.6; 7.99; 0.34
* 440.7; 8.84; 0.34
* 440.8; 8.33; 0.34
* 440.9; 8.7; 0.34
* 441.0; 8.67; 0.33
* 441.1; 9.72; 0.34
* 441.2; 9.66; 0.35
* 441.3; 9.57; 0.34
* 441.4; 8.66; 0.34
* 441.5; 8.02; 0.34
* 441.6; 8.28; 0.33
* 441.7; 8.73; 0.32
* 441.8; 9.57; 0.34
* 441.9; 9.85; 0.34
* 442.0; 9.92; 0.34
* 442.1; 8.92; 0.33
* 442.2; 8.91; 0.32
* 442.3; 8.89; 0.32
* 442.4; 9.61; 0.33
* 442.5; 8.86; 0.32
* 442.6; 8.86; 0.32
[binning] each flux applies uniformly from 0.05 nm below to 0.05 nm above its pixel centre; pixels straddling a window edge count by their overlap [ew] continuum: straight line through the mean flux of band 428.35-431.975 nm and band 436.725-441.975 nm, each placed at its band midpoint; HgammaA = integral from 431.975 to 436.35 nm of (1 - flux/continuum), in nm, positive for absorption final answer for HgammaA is -0.33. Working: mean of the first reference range 7.12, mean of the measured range 8.31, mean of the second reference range 8.51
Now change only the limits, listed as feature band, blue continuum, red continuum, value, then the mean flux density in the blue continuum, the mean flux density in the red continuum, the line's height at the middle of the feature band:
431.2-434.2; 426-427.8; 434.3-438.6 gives 0.06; 7.86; 8.49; 8.24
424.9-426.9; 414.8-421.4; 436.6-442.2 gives 0.04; 8.59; 8.53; 8.57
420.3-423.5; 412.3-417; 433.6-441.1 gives 0.12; 8.73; 8.35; 8.61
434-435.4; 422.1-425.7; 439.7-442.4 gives 0.06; 8.07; 8.81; 8.53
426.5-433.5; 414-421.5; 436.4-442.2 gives 0.81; 8.6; 8.55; 8.57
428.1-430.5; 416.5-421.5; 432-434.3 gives 0.26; 8.53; 7.99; 8.14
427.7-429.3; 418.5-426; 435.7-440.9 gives 0.07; 8.27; 8.47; 8.35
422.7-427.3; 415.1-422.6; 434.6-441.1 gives 0.20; 8.52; 8.49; 8.51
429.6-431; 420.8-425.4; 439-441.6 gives 0.40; 8.22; 8.65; 8.4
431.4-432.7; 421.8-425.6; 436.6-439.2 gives -0.01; 8.09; 8.26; 8.19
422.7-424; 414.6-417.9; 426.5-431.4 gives -0.03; 8.66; 7.19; 7.84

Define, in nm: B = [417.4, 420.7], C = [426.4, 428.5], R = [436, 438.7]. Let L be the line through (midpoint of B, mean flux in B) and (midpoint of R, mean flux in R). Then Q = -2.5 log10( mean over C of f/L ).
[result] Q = 0.07 mag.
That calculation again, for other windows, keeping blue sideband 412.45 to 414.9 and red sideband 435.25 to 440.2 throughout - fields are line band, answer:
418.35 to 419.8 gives 0.03 mag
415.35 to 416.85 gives 0.00 mag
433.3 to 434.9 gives 0.06 mag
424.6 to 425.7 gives 0.05 mag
